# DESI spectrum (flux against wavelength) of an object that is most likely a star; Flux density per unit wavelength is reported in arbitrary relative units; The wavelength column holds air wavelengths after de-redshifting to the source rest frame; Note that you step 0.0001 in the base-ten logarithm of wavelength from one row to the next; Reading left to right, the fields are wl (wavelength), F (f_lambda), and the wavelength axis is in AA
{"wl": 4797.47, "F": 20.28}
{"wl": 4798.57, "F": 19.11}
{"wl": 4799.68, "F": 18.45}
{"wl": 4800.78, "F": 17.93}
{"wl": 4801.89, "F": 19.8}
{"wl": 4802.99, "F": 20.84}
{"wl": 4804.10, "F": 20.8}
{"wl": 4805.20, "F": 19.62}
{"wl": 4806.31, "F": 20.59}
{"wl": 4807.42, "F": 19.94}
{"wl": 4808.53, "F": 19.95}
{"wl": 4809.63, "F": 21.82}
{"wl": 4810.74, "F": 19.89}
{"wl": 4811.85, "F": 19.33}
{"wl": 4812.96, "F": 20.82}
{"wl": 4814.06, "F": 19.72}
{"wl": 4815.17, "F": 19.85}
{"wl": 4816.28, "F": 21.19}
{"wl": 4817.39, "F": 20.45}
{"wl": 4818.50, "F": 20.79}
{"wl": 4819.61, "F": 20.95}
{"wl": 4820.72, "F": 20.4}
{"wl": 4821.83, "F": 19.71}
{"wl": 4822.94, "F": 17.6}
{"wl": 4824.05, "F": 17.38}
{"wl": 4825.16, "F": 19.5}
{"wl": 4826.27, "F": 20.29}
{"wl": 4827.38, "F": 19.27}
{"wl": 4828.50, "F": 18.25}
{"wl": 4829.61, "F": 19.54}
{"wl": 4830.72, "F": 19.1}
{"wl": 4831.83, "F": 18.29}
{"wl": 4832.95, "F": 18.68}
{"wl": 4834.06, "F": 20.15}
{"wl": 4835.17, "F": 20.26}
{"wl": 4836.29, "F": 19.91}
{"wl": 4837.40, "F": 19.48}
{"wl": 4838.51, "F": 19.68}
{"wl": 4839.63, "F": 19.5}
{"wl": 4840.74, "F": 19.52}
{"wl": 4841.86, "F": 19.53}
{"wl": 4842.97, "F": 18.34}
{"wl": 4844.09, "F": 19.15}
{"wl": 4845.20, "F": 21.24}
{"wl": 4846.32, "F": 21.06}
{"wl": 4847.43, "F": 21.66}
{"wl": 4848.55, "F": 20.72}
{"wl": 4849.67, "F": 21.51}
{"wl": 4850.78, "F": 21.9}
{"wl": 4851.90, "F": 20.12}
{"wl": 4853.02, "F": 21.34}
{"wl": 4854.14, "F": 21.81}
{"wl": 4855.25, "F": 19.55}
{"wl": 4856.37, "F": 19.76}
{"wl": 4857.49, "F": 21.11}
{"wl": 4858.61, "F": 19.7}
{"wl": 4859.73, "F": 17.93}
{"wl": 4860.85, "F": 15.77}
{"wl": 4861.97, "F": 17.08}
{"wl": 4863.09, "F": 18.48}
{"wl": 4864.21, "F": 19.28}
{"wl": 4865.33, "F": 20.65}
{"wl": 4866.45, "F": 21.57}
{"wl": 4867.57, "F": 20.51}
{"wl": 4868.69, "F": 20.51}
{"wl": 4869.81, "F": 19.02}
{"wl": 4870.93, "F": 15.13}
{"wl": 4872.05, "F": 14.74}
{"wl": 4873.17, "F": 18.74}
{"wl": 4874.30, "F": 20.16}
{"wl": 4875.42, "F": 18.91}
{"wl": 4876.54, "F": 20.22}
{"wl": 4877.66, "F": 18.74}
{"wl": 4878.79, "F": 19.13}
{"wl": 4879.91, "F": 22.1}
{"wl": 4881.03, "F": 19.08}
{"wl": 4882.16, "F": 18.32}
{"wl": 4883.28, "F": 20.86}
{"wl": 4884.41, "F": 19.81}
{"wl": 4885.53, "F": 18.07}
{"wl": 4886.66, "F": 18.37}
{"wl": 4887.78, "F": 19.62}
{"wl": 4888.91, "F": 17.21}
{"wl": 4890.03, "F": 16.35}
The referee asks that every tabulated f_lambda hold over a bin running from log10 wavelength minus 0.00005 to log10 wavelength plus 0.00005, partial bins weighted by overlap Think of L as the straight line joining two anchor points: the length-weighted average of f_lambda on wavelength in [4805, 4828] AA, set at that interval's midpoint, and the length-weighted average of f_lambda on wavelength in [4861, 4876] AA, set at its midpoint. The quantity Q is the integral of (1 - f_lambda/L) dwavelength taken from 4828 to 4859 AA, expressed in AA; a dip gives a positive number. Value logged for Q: -1.2 AA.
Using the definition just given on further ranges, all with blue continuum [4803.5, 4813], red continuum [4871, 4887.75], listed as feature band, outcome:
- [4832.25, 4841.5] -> 0.06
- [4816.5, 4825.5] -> 0.17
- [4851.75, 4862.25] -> -0.03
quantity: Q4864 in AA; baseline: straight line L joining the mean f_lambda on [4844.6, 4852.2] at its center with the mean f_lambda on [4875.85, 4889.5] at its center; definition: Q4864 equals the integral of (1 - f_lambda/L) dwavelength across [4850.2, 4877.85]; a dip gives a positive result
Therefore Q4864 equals 1.4 AA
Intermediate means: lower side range 21.2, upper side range 19.3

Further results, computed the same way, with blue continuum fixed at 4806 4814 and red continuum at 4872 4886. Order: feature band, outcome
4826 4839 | 0.38 AA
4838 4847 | 0.02 AA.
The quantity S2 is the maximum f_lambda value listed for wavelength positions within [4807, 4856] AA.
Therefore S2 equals 21.9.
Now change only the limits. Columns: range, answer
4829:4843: 20.26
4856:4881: 22.1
